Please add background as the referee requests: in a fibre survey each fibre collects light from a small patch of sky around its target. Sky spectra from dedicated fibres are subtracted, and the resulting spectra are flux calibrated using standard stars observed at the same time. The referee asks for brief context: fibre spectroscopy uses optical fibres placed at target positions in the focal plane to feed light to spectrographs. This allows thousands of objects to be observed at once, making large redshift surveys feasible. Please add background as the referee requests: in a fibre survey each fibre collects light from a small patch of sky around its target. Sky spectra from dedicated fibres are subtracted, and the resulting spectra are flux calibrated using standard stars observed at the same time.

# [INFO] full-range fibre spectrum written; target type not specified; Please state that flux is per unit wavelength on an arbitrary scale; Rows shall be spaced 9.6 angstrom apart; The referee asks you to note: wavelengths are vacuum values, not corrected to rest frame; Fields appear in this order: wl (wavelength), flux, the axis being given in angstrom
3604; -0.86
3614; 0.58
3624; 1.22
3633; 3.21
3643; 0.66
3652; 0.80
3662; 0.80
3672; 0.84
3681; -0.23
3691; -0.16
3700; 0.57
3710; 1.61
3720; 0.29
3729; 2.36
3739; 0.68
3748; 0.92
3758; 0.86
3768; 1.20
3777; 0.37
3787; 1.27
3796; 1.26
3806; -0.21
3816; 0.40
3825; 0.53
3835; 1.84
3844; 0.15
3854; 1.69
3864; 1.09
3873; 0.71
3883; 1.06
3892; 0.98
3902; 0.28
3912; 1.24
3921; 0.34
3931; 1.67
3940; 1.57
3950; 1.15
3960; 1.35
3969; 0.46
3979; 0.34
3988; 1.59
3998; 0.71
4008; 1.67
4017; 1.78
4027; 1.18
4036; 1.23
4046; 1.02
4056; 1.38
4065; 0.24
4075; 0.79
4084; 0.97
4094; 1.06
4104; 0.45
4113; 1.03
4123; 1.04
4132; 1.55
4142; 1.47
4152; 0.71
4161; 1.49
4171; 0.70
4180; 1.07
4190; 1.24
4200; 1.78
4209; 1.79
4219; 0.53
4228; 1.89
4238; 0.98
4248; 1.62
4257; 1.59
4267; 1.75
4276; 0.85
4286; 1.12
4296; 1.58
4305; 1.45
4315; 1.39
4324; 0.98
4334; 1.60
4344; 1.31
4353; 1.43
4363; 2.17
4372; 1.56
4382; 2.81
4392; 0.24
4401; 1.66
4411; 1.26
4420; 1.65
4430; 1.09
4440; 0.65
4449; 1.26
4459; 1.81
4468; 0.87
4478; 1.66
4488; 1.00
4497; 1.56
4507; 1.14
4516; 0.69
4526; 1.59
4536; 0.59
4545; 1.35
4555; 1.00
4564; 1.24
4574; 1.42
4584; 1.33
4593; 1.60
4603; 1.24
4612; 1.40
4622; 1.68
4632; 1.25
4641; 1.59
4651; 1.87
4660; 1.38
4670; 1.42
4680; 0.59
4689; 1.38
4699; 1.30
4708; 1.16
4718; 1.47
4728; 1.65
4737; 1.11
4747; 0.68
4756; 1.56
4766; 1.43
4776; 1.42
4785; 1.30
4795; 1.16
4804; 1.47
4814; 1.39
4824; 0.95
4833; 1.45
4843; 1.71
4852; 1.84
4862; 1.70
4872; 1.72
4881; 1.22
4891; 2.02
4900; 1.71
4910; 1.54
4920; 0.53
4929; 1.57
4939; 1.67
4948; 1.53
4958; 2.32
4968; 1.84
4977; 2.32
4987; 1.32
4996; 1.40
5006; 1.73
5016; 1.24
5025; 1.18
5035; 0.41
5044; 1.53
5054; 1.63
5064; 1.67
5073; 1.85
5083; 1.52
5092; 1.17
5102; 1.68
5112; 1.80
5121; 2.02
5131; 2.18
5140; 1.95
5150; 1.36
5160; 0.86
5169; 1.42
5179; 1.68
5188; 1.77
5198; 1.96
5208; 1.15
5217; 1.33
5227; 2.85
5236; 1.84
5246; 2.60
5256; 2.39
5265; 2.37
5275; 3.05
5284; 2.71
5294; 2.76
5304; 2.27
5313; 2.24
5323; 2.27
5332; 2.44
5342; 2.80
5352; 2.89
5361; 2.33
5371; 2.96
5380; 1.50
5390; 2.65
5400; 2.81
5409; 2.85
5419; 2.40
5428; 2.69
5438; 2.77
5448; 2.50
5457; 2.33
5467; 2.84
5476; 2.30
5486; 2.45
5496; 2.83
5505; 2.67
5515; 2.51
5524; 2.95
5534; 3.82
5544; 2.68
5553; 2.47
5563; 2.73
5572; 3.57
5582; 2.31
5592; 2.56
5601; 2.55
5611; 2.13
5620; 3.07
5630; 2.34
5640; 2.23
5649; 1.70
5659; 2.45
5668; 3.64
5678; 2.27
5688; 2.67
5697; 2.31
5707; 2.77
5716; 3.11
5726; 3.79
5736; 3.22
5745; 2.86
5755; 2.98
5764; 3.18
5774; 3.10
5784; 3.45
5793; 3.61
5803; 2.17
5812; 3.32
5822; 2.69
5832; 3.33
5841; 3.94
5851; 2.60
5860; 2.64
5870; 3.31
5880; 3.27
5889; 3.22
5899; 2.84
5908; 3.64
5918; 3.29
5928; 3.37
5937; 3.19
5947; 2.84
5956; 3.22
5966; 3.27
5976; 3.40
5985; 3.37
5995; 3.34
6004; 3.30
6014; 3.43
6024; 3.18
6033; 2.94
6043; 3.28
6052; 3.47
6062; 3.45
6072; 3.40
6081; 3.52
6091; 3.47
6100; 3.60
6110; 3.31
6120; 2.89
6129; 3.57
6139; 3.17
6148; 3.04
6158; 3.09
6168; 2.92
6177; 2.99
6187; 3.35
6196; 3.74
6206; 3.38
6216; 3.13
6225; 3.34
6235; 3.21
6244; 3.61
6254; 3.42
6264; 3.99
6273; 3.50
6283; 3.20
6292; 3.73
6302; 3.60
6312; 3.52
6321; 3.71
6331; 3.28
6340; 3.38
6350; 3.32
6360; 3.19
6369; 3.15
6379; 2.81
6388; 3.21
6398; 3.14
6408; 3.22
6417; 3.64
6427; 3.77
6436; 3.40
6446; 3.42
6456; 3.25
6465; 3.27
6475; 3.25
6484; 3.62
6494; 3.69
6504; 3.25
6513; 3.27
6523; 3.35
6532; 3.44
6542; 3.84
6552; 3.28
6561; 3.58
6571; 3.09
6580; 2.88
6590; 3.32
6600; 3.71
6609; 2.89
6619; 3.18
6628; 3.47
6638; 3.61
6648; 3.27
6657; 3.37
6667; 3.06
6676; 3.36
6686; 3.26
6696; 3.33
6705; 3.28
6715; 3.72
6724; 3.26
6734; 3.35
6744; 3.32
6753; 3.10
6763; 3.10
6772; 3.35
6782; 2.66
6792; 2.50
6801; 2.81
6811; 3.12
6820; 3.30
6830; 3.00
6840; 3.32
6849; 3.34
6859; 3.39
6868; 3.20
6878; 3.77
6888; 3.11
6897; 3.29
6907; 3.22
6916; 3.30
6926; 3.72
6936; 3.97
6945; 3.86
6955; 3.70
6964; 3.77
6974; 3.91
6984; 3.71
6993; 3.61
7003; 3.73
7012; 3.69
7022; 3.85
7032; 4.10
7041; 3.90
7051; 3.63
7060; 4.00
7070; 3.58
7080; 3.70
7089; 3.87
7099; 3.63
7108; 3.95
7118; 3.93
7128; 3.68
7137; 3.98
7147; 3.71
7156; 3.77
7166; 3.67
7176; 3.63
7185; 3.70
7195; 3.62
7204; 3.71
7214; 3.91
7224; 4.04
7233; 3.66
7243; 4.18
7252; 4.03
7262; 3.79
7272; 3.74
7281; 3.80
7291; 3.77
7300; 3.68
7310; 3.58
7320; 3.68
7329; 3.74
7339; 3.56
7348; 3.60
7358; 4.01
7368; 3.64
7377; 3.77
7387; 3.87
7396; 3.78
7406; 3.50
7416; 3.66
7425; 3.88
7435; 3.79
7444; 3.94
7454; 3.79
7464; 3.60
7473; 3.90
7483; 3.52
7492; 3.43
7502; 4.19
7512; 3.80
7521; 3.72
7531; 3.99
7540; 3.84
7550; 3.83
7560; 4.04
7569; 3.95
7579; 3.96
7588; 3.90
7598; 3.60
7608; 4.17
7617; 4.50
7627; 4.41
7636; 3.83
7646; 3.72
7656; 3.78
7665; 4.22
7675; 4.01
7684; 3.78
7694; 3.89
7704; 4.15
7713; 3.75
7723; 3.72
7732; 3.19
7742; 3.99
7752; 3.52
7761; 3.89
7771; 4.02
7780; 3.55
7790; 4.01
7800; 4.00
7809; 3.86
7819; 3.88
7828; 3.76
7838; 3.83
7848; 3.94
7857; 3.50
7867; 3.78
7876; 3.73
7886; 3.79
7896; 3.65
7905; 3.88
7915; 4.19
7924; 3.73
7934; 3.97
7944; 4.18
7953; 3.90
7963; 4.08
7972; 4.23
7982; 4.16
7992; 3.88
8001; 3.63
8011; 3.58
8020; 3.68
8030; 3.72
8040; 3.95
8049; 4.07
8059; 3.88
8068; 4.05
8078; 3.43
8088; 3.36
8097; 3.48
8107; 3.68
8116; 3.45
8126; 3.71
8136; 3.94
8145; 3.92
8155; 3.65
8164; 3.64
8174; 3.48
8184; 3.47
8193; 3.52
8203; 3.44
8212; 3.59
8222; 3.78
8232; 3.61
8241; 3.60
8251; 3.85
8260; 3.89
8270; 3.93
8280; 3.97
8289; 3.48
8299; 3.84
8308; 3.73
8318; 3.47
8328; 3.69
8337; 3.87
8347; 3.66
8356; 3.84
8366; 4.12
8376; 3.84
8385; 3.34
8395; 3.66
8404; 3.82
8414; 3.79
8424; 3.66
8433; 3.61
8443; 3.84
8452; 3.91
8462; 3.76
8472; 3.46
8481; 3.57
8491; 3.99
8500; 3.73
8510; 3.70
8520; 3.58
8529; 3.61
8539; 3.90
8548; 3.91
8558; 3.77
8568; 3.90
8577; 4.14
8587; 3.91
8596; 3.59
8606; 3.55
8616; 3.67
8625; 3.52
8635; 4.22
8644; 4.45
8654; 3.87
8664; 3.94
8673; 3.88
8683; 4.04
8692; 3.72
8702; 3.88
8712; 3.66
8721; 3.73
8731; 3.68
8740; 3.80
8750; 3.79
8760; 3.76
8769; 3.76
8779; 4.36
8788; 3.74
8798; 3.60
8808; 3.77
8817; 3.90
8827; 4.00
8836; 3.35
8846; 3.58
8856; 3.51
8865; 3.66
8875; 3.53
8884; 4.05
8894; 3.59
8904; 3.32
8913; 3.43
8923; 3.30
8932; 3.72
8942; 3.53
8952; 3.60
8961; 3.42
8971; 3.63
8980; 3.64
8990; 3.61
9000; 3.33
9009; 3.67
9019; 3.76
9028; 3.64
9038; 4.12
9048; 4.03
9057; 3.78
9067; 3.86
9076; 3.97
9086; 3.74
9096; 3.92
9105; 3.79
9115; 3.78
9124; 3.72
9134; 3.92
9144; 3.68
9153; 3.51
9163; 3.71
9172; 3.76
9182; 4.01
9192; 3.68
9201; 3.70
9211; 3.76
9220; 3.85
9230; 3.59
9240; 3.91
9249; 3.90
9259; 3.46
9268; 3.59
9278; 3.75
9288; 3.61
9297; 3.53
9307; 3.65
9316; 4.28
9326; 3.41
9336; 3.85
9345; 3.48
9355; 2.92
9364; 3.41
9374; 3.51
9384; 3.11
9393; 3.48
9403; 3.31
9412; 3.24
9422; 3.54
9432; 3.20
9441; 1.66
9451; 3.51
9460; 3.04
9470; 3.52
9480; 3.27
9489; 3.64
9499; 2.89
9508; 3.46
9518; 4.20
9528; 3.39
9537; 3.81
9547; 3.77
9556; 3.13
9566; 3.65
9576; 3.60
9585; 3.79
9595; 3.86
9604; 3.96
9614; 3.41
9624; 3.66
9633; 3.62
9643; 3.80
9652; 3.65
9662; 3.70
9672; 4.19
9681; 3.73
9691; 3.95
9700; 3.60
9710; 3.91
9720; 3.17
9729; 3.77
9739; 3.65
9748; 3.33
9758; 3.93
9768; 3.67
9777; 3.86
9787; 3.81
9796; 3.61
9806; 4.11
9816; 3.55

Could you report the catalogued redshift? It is 0.312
